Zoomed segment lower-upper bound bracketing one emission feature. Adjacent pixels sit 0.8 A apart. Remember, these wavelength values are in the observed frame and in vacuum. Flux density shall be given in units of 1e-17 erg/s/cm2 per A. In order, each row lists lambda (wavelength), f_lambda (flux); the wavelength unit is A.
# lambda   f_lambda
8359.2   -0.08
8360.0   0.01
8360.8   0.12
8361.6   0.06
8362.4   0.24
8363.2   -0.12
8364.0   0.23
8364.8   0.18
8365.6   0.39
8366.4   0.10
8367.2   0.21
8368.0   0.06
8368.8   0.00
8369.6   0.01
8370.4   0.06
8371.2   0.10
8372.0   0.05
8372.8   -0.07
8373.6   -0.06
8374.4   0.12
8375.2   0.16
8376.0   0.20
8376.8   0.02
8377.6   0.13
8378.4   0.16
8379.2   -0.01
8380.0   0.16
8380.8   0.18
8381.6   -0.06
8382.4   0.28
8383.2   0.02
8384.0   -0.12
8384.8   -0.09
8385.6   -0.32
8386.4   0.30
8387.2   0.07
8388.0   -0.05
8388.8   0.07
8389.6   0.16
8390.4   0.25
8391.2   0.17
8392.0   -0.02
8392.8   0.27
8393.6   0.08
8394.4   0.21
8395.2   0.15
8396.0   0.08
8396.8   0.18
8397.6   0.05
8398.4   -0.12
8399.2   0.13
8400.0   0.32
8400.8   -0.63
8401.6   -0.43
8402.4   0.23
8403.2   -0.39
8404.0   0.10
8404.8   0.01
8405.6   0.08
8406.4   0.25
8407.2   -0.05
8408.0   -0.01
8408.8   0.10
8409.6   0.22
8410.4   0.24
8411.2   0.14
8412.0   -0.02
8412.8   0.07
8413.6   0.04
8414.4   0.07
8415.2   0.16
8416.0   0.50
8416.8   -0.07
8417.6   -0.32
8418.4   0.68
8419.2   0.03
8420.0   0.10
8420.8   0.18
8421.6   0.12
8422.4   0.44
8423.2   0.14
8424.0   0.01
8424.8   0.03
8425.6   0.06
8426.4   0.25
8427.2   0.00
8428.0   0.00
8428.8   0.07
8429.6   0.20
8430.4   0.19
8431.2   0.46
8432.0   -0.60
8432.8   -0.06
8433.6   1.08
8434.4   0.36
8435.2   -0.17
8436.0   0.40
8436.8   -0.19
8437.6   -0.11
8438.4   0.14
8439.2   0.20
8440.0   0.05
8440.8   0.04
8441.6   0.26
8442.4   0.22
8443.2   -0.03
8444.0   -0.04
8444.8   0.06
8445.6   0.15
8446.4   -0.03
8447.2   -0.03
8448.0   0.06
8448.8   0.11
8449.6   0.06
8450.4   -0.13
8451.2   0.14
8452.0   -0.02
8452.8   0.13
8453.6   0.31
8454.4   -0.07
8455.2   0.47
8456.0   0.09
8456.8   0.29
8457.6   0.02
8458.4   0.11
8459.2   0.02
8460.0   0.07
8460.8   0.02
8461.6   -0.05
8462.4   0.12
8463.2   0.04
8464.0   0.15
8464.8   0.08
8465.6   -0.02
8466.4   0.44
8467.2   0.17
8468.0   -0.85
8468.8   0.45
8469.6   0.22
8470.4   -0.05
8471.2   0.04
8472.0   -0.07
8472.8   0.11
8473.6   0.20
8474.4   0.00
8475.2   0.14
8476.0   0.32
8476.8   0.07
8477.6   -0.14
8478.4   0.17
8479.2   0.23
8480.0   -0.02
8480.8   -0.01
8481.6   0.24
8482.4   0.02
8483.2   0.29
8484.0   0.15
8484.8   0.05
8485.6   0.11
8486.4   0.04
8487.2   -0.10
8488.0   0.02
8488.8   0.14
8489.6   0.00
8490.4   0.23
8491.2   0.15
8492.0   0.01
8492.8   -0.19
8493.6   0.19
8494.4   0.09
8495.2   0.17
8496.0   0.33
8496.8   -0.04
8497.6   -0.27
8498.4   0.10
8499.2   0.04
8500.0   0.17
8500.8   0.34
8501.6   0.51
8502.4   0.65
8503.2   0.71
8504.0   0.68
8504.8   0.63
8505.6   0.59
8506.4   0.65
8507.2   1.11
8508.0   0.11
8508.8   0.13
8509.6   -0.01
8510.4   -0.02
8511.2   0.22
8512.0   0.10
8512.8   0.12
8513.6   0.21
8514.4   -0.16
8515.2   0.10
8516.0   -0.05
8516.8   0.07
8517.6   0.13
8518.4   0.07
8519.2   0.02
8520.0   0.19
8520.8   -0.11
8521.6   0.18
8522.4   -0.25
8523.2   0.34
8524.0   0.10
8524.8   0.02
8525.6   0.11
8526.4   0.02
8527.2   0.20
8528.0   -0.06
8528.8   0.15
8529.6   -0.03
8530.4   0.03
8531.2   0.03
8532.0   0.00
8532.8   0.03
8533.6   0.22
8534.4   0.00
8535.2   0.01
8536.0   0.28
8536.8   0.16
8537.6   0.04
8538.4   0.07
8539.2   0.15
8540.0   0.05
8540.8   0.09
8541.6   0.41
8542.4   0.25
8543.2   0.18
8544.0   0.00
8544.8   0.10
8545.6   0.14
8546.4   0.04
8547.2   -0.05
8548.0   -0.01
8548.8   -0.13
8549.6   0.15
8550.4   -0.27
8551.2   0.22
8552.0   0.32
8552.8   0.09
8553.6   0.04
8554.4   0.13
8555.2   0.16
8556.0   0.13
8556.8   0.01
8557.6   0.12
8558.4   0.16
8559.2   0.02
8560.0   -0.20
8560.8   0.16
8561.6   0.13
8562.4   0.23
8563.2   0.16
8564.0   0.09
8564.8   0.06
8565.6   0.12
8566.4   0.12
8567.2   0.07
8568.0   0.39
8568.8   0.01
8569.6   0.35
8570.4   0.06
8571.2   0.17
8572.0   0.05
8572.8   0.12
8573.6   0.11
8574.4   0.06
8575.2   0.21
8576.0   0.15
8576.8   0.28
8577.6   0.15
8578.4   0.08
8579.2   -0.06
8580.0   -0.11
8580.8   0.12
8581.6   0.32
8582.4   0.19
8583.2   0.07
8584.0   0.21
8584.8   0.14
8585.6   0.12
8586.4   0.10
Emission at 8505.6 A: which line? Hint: H-beta 4861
